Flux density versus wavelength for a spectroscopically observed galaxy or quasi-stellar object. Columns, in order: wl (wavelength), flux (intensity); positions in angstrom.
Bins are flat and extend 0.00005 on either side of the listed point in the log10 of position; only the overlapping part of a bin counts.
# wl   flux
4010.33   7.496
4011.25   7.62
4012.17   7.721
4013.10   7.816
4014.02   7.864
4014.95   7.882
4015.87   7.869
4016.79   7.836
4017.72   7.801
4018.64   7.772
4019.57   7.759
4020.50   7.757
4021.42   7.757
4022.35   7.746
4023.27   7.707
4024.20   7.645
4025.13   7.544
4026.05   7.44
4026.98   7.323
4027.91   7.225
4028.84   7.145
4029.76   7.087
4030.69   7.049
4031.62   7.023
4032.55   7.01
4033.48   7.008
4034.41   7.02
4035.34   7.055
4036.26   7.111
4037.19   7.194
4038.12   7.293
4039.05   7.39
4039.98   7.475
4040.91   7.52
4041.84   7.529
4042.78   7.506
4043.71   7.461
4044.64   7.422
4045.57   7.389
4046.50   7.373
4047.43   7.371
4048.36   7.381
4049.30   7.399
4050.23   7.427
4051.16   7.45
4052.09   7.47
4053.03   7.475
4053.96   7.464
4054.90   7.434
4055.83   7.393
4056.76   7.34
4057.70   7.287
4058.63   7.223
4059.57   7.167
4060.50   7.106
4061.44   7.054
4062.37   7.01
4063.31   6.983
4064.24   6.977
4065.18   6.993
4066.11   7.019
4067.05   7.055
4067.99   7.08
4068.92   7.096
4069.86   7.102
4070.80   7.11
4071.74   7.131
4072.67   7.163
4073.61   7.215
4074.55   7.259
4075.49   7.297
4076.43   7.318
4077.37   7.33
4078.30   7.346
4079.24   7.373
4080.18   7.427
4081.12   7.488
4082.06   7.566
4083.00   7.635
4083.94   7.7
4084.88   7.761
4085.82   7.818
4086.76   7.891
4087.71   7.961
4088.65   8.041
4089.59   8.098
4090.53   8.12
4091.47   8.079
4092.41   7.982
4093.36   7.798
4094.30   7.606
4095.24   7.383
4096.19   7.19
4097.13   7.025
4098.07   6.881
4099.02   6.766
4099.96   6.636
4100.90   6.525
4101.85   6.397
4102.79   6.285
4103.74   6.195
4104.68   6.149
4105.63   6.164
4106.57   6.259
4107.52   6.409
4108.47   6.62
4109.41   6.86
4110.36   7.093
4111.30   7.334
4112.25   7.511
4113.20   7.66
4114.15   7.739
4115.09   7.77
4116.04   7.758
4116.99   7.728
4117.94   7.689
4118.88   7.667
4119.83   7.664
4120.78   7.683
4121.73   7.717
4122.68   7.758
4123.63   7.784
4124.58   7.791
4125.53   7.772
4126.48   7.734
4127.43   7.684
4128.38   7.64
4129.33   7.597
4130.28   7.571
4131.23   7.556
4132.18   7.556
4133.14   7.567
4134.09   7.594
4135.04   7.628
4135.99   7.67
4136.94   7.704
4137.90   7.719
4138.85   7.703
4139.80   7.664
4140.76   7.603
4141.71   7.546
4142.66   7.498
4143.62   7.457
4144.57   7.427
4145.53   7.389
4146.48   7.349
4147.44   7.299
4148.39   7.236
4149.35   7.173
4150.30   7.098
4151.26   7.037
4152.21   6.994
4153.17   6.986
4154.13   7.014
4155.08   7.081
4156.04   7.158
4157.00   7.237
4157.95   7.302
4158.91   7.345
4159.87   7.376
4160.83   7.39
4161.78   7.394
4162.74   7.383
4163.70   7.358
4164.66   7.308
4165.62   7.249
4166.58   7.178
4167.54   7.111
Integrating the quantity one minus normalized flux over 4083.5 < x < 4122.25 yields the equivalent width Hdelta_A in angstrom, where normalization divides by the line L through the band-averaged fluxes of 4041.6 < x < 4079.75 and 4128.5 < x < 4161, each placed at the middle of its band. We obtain 0.1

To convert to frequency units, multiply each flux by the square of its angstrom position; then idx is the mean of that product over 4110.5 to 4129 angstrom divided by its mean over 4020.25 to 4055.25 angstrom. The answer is 1.08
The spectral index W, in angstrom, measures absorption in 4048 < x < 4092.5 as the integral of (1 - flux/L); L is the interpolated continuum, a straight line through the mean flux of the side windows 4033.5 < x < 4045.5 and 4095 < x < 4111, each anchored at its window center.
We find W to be -2.7 angstrom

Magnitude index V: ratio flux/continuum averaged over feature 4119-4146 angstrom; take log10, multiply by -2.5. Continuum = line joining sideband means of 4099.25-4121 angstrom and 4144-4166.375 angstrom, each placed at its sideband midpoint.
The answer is -0.07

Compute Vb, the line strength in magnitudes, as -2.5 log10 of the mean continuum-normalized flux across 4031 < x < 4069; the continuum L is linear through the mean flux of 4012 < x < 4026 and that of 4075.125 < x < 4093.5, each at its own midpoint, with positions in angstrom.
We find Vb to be 0.07 mag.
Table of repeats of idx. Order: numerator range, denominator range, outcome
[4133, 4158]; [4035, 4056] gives 1.05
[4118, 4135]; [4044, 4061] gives 1.08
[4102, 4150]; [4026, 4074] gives 1.06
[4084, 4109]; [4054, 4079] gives 1.01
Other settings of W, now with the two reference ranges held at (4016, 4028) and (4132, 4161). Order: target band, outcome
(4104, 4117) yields 0.7 angstrom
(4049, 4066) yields 0.7 angstrom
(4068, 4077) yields 0.4 angstrom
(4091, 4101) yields 0.3 angstrom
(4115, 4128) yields -0.5 angstrom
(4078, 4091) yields -0.4 angstrom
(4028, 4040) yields 0.8 angstrom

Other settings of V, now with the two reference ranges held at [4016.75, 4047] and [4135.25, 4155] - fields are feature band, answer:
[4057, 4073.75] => 0.04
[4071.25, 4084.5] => 0.00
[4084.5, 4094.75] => -0.08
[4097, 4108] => 0.15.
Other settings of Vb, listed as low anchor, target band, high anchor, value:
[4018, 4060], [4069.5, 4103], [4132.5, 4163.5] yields -0.002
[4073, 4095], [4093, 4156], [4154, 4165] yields 0.022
